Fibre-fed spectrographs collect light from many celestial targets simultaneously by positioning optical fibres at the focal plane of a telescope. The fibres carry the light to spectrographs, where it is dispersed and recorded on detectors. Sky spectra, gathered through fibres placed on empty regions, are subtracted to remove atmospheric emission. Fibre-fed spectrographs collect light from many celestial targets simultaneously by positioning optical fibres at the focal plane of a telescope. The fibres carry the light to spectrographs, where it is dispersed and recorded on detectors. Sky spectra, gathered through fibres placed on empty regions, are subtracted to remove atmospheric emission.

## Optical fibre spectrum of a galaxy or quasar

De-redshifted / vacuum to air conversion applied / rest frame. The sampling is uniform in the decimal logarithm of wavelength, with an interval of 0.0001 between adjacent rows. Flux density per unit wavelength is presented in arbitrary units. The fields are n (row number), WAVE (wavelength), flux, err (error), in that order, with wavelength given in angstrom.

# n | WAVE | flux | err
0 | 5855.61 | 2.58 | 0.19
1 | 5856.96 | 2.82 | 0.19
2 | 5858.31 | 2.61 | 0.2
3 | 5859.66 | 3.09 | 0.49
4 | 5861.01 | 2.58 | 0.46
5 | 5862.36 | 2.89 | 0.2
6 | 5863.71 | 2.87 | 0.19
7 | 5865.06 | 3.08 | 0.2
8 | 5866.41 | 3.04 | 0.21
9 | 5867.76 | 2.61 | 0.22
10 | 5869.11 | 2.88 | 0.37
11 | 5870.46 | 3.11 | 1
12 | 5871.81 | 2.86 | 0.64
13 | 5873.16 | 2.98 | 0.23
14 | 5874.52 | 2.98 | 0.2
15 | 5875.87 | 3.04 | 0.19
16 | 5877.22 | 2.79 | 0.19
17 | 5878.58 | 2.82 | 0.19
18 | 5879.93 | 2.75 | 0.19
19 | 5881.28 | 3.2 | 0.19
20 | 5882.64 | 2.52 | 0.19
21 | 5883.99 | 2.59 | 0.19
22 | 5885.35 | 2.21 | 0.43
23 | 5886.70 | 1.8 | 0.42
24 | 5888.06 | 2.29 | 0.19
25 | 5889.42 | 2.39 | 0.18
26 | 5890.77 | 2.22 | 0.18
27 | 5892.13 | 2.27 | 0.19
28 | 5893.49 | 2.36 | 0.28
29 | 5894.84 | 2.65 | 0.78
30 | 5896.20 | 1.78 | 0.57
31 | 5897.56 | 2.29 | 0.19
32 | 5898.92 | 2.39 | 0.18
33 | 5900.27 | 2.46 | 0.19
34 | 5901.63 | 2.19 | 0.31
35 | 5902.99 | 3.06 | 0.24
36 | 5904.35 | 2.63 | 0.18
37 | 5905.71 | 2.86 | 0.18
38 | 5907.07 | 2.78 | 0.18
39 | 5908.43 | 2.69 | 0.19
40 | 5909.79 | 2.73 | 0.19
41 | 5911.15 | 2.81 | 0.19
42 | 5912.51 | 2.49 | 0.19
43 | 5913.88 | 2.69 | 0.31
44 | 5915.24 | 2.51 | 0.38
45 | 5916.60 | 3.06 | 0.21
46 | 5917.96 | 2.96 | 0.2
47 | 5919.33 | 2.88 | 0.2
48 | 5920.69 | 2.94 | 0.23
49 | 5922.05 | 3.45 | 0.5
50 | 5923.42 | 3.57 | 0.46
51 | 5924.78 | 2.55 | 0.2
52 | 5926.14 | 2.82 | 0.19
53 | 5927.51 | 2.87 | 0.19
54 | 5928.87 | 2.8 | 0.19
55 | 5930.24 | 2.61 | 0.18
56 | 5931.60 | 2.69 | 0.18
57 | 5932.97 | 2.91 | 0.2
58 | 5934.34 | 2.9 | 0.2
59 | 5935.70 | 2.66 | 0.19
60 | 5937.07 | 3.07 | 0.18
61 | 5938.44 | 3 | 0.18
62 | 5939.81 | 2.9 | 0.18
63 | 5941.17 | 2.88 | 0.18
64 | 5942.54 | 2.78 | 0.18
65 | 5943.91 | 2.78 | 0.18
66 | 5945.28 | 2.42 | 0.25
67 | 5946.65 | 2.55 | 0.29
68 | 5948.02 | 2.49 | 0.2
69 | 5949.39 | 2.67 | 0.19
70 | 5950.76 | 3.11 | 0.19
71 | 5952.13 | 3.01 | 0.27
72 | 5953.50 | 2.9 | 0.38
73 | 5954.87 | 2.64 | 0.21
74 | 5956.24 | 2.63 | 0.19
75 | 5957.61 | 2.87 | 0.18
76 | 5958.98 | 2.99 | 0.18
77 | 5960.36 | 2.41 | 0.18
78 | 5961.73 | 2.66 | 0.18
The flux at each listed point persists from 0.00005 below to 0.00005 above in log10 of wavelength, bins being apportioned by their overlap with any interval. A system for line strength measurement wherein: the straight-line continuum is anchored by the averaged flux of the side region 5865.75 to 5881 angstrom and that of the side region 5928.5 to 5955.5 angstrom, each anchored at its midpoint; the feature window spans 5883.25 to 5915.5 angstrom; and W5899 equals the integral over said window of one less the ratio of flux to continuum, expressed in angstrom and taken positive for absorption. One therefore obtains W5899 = 4.5 angstrom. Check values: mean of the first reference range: 2.91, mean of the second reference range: 2.79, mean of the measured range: 2.46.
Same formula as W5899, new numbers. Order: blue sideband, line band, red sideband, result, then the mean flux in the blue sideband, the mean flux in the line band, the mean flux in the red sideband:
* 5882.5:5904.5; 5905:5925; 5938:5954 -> -2.7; 2.35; 2.87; 2.79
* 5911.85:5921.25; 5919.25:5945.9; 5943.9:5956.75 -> -1.2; 2.79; 2.88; 2.72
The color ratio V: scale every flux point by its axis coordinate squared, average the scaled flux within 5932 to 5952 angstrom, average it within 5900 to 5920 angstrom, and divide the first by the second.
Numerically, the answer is 1.0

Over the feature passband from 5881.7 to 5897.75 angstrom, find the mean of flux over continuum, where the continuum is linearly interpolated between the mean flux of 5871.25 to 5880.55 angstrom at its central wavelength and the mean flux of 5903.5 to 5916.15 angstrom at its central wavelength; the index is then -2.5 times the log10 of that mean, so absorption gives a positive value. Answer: 0.22 mag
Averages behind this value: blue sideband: 2.89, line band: 2.29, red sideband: 2.7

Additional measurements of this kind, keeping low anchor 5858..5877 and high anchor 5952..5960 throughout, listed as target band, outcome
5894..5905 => 0.18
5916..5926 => -0.07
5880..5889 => 0.18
